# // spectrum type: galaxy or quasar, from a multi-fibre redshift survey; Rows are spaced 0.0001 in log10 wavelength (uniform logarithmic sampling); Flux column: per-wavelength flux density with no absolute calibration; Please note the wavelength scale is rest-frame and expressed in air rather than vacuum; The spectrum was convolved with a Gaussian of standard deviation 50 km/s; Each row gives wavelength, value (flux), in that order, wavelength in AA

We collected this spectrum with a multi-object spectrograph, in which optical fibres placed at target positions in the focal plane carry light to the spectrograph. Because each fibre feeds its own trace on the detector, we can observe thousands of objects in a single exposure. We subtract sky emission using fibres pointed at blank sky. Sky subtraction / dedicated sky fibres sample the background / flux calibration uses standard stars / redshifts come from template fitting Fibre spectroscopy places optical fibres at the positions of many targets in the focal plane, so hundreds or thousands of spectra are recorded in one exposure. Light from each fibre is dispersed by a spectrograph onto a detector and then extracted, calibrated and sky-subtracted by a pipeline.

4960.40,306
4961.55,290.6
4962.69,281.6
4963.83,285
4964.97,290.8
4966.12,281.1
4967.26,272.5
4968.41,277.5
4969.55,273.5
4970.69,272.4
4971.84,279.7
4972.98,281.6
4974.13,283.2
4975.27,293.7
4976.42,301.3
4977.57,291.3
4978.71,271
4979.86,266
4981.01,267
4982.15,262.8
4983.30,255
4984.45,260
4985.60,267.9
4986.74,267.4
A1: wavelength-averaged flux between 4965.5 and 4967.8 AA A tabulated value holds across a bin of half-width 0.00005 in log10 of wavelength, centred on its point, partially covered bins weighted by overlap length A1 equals 277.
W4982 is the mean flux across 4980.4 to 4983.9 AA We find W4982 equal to 262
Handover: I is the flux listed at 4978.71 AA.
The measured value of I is 271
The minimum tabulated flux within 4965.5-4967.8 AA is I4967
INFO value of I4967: 272.5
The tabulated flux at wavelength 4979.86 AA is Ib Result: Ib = 266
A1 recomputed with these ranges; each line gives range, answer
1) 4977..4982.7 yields 272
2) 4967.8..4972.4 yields 276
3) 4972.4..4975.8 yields 287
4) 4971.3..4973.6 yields 281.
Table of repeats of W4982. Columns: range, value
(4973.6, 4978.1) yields 292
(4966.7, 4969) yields 275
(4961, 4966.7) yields 286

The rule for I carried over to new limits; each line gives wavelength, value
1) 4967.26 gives 272.5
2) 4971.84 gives 279.7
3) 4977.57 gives 291.3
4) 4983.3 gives 255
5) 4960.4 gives 306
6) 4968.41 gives 277.5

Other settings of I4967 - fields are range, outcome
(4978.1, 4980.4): 266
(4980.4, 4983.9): 255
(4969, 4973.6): 272.4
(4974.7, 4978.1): 291.3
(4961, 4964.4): 281.6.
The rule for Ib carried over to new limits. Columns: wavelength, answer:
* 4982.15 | 262.8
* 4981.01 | 267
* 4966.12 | 281.1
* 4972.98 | 281.6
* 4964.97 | 290.8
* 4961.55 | 290.6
